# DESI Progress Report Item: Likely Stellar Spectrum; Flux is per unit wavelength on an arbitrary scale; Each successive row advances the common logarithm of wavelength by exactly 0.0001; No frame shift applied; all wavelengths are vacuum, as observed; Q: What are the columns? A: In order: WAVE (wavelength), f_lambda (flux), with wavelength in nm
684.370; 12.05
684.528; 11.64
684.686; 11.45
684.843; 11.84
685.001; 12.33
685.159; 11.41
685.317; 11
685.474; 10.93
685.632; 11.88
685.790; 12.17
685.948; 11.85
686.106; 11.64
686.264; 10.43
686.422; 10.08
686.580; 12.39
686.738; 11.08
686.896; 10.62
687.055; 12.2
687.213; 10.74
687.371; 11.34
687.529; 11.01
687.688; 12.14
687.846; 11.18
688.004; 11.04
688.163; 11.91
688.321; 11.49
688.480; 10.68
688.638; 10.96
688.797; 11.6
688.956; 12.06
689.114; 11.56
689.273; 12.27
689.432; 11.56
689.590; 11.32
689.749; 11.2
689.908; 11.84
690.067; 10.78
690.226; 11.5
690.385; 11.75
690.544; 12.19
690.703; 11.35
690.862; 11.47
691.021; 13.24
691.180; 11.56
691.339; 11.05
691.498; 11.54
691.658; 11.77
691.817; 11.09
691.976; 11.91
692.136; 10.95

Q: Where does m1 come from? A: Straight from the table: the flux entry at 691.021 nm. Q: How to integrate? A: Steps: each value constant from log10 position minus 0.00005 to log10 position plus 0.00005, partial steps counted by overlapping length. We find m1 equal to 13.24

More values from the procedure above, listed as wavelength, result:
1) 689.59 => 11.32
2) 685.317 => 11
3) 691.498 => 11.54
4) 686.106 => 11.64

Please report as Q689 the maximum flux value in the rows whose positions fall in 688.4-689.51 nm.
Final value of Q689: 12.27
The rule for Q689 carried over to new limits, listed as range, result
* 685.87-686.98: 12.39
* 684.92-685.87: 12.33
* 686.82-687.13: 12.2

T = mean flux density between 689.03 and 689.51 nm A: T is 11.8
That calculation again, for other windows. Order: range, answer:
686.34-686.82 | 11.2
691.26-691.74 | 11.4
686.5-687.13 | 11.6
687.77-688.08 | 11.1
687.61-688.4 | 11.6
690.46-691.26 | 12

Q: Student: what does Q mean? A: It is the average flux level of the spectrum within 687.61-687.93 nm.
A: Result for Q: 11.7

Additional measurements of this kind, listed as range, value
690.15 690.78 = 11.7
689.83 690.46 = 11.5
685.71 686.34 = 11.5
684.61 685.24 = 11.8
